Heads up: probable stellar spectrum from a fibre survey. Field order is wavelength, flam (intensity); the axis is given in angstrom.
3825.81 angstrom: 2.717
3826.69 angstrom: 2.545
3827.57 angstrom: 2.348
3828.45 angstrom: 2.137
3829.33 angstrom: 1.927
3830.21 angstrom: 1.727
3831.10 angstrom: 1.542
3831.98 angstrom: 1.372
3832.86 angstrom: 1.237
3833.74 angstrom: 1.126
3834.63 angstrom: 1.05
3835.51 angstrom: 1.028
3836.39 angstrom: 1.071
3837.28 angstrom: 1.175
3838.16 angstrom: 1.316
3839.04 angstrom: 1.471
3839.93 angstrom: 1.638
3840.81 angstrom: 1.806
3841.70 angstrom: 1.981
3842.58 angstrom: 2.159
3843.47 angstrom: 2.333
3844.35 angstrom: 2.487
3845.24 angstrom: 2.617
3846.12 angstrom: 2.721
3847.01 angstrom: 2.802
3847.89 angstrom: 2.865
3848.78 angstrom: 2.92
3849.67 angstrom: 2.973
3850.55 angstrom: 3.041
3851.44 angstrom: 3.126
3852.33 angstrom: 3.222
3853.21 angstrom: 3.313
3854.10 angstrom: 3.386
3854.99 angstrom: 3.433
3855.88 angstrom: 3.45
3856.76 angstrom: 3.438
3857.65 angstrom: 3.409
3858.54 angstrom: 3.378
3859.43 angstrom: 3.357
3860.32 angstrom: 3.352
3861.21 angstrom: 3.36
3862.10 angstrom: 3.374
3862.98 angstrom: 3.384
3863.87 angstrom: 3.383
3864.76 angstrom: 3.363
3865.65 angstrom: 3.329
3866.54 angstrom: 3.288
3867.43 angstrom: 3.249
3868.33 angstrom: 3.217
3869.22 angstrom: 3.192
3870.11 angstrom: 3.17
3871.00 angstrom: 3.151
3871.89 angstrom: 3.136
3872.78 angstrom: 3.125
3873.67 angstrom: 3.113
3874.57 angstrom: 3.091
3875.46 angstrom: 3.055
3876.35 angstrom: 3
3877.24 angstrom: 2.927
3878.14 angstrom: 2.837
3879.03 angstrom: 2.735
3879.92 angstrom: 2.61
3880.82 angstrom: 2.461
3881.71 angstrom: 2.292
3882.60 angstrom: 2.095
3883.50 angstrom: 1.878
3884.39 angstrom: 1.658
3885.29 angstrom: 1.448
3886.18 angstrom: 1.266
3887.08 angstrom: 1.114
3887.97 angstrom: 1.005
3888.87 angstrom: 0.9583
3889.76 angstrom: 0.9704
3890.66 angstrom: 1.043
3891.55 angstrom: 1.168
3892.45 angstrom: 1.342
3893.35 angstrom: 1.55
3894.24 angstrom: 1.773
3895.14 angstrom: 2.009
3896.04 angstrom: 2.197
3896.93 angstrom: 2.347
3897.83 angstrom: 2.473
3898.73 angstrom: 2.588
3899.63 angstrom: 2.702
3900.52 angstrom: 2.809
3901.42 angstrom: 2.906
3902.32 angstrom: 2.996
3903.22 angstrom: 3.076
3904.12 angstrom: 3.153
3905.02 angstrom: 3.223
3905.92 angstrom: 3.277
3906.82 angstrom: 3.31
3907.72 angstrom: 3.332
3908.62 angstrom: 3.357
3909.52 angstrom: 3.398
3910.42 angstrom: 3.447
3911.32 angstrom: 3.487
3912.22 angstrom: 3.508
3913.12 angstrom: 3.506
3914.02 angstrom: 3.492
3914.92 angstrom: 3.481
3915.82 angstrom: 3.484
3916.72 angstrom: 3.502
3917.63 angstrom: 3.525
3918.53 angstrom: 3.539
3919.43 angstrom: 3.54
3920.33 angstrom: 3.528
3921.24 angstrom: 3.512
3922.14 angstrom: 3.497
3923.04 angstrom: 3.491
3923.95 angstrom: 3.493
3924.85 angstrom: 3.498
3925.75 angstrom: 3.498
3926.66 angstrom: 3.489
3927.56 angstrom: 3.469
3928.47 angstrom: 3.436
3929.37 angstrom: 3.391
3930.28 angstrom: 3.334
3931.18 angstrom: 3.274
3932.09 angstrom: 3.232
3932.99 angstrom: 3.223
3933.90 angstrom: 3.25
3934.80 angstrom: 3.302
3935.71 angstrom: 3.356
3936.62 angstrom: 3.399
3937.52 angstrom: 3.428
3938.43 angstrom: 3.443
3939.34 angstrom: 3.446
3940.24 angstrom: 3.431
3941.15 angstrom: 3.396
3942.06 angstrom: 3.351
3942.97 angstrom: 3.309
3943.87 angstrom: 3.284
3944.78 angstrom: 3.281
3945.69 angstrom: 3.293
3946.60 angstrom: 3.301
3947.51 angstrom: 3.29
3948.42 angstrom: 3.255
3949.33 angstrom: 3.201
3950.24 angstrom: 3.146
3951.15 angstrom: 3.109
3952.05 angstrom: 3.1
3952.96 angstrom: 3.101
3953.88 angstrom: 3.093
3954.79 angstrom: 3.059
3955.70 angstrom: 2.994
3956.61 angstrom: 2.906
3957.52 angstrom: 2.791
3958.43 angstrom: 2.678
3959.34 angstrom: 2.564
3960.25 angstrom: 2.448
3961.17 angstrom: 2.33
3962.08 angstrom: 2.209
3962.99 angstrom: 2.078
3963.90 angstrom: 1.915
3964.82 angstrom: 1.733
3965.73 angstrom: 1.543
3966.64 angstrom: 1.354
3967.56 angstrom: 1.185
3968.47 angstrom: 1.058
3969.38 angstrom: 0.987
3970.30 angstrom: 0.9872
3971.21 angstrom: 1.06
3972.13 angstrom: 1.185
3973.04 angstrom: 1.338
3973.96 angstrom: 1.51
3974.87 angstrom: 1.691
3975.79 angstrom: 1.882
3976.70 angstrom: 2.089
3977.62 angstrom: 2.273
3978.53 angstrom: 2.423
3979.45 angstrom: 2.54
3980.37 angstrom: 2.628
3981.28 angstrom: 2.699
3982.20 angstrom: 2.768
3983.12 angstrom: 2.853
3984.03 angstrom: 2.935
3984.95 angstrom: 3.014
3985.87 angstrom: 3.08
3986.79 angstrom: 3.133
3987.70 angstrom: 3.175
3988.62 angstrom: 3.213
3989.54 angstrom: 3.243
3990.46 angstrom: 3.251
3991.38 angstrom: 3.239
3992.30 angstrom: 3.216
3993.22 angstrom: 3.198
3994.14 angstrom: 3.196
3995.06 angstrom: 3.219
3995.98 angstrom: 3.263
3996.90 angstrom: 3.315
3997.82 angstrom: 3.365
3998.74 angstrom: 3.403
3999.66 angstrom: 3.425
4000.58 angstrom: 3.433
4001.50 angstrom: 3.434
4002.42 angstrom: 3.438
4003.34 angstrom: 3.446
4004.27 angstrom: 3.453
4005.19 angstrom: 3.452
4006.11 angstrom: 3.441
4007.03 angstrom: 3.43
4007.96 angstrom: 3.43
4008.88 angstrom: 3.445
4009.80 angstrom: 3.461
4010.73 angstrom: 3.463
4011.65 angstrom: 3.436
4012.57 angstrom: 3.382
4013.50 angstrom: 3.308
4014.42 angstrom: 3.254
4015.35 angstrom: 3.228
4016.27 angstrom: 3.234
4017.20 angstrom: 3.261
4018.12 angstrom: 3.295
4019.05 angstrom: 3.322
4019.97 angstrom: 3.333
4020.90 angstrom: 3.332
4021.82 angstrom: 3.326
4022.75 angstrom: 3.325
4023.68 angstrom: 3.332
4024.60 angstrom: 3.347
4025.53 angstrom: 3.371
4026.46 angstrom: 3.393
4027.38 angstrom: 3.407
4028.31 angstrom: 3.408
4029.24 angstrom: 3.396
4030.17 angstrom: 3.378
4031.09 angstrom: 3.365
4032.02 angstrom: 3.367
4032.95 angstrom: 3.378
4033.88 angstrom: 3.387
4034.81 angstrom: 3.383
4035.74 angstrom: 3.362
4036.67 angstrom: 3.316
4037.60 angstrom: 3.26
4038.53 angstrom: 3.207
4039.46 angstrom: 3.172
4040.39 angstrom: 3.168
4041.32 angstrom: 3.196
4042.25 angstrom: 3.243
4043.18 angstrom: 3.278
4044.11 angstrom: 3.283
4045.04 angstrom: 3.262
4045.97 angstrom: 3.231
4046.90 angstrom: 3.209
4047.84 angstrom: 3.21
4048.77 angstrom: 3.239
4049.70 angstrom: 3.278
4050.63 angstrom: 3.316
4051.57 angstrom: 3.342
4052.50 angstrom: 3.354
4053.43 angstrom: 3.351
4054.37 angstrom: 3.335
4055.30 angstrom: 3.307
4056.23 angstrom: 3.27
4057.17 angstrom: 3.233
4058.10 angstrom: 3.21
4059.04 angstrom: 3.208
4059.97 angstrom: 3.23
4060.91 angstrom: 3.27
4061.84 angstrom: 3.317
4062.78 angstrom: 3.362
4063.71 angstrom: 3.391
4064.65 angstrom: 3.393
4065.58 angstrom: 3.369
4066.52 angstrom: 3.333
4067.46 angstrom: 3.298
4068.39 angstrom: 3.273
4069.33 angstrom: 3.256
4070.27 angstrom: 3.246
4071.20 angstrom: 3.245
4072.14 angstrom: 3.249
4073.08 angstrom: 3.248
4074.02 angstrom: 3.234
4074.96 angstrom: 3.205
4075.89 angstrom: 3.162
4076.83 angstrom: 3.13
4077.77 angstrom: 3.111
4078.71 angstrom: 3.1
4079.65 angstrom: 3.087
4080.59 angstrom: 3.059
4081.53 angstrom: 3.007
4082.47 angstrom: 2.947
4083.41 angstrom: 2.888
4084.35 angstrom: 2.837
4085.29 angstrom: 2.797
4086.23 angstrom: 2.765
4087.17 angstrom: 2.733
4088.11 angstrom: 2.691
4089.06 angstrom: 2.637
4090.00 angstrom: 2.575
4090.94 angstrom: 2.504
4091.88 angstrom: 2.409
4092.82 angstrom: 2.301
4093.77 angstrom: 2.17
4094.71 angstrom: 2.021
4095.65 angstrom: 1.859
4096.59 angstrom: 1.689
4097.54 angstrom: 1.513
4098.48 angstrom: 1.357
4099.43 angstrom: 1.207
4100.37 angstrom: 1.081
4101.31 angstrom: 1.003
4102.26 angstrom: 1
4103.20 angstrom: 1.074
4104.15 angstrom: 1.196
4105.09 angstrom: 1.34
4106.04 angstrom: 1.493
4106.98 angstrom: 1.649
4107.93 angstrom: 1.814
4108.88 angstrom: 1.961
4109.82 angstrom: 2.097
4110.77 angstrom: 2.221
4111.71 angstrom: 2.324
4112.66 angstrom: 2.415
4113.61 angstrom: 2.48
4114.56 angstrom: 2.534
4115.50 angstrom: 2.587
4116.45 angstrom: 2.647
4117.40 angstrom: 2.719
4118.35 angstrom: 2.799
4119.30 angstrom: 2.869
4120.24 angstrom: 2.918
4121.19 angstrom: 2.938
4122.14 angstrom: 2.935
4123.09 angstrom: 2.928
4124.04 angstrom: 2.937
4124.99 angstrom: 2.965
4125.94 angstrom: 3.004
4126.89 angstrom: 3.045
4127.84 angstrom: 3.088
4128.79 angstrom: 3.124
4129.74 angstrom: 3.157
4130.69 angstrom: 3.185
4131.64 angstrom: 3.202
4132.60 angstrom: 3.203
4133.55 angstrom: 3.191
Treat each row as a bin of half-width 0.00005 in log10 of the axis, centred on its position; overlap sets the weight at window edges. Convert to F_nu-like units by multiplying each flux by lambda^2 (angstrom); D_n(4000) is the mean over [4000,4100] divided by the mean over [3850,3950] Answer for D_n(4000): 1.12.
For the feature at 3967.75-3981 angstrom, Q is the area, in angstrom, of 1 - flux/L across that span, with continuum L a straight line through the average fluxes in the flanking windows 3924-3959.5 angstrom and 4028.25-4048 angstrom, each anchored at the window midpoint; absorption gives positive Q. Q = 6.4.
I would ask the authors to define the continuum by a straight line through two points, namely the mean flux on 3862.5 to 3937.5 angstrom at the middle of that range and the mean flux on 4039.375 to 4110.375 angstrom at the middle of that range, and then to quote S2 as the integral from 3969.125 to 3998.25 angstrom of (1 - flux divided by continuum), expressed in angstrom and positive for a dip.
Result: 2.5 angstrom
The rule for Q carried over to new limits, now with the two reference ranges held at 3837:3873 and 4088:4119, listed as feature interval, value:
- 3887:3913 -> 2.5 angstrom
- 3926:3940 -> -4.0 angstrom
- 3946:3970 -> 0.5 angstrom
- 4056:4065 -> -4.8 angstrom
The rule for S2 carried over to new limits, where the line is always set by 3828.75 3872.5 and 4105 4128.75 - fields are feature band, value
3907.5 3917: -3.15 angstrom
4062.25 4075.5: -3.84 angstrom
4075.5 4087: -1.96 angstrom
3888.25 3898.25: 3.81 angstrom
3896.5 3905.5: -0.80 angstrom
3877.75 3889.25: 3.22 angstrom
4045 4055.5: -2.99 angstrom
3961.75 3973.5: 5.26 angstrom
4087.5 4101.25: 3.07 angstrom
